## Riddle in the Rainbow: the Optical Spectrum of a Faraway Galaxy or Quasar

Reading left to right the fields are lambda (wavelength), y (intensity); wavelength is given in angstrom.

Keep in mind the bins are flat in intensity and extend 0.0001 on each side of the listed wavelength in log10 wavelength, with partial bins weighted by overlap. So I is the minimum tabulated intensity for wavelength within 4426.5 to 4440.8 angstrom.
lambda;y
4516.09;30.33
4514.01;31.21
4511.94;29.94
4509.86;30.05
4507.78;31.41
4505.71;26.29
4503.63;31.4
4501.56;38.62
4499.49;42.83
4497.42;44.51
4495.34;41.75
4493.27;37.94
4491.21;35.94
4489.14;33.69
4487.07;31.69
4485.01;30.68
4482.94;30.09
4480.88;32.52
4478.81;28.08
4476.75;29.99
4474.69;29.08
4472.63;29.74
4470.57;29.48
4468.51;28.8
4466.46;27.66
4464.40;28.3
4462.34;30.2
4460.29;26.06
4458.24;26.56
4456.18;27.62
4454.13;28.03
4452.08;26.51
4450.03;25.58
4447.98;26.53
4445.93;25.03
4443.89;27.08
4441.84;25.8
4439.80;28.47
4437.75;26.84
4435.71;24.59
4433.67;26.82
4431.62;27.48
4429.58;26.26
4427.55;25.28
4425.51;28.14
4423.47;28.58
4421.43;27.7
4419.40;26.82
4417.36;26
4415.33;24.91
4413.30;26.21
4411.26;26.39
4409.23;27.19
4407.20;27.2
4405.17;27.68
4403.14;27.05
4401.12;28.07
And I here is 24.59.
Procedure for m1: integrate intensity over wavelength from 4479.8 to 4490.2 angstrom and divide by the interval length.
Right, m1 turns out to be 31.7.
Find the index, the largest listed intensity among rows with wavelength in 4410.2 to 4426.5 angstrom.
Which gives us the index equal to 28.58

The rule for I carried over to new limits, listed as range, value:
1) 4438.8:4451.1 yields 25.03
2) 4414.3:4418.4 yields 24.91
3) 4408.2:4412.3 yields 26.39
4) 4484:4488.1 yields 30.68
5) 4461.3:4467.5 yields 27.66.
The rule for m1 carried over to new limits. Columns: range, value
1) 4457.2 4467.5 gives 27.8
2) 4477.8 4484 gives 30.2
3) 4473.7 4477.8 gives 29.6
